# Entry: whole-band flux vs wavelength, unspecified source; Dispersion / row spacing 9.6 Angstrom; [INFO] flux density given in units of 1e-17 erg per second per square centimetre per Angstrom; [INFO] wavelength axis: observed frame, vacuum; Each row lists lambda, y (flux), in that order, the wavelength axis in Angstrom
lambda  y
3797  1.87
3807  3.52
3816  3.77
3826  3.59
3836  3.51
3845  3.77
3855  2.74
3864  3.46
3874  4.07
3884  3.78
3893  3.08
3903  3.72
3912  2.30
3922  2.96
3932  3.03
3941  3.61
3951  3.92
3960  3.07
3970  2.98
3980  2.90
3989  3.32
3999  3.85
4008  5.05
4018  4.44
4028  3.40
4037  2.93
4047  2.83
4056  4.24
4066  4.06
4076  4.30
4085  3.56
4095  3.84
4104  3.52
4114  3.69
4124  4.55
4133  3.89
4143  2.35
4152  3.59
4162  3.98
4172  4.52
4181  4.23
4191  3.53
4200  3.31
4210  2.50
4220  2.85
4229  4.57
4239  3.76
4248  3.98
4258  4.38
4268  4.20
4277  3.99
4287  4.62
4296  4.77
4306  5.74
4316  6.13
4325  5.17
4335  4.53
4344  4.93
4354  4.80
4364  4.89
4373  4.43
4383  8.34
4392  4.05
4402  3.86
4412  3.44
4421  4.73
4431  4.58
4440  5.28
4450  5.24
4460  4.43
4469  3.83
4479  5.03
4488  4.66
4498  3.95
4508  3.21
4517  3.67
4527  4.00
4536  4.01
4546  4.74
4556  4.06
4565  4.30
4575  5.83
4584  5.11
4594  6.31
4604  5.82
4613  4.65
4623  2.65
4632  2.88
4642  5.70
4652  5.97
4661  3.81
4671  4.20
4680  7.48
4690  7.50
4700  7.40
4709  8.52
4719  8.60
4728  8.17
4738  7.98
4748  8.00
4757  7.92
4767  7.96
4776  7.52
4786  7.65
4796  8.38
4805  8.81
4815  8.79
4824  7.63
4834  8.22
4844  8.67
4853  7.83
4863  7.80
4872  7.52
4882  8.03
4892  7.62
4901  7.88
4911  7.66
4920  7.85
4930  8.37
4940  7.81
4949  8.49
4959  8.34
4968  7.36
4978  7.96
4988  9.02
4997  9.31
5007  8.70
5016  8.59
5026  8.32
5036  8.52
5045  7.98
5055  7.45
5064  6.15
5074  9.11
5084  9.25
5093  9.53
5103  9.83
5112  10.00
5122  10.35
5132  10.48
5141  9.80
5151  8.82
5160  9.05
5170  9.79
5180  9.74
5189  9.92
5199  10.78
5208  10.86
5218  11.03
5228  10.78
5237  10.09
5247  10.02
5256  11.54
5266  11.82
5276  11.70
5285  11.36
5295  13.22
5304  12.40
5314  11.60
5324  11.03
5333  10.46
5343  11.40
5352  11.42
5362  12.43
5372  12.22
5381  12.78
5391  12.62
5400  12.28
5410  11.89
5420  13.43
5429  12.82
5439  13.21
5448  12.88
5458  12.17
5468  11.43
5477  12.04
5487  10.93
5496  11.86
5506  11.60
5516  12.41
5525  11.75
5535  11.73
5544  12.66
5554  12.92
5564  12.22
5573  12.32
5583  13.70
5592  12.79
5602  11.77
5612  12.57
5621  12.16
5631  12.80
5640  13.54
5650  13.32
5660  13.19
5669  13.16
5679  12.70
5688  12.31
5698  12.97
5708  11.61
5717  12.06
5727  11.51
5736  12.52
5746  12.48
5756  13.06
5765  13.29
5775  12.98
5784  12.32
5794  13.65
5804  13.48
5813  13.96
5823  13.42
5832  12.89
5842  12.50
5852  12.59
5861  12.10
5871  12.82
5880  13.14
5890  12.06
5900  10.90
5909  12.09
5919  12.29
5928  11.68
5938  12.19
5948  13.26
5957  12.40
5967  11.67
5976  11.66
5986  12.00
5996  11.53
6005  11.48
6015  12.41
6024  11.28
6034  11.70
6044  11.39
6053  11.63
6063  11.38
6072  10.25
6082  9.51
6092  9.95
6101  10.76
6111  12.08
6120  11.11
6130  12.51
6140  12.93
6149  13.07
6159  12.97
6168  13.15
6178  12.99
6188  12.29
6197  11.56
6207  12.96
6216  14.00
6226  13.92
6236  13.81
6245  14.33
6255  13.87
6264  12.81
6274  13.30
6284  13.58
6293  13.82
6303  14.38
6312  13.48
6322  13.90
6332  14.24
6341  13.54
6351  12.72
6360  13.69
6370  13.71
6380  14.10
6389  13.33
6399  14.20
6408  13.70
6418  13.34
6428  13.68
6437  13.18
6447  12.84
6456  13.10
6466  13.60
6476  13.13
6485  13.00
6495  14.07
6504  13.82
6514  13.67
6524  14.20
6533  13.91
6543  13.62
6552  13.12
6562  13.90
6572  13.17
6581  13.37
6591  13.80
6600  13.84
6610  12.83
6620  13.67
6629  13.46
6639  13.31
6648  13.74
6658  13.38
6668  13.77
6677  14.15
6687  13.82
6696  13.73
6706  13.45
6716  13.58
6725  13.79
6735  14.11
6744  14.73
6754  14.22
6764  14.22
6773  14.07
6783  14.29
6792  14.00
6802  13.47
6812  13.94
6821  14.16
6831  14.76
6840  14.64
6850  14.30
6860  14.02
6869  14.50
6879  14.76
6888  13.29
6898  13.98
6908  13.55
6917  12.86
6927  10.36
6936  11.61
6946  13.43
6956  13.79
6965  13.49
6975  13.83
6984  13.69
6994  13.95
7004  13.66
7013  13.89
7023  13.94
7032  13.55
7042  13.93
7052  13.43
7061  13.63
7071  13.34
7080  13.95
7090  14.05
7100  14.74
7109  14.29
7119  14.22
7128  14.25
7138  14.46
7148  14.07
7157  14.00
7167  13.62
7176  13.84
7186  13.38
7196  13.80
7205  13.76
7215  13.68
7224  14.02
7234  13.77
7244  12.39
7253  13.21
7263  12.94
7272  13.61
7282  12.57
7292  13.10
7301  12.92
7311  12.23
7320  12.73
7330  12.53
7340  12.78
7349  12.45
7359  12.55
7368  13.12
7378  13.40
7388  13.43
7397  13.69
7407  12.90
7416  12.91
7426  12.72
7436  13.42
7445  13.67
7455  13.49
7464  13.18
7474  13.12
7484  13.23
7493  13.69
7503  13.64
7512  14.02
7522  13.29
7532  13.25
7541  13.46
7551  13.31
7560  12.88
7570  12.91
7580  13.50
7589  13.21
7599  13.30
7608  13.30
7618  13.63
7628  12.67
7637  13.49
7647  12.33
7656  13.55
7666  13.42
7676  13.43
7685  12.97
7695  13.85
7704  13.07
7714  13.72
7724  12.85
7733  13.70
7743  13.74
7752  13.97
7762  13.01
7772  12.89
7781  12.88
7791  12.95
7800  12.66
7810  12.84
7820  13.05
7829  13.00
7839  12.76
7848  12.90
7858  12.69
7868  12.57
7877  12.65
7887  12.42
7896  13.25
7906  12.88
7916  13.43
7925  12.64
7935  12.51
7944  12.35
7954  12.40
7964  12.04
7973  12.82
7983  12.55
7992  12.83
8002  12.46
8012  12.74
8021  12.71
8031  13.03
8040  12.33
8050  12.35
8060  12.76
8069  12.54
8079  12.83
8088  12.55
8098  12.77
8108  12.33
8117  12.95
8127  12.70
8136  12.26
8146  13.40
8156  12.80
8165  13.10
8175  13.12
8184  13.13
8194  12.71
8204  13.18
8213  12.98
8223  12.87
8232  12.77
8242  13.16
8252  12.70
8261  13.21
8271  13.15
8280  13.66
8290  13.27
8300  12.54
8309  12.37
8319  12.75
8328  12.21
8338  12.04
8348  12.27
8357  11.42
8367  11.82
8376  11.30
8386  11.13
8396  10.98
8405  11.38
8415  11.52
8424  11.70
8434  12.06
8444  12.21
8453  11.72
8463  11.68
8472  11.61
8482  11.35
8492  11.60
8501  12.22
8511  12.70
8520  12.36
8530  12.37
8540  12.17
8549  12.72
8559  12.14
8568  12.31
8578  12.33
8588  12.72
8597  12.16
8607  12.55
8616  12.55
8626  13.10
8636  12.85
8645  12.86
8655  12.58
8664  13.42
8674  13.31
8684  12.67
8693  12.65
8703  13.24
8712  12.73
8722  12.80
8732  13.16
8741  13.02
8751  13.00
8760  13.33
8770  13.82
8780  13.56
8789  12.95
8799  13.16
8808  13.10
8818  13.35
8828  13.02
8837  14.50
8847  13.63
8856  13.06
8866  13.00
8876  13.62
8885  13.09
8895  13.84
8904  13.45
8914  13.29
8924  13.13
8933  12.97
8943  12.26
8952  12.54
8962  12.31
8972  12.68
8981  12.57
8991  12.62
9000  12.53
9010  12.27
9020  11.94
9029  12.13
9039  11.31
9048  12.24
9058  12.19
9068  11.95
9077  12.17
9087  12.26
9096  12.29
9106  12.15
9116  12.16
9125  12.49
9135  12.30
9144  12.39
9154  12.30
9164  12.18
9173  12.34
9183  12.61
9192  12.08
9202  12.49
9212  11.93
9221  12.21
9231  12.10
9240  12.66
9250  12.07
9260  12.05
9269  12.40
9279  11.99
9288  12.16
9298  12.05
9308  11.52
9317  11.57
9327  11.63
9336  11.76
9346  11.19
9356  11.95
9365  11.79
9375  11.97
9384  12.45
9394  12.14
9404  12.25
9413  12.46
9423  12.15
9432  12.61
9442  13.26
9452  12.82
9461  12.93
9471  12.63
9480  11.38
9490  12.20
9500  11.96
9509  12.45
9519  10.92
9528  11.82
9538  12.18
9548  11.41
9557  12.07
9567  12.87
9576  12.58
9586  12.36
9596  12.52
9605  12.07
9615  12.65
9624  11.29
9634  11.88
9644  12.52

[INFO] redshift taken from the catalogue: 0.18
